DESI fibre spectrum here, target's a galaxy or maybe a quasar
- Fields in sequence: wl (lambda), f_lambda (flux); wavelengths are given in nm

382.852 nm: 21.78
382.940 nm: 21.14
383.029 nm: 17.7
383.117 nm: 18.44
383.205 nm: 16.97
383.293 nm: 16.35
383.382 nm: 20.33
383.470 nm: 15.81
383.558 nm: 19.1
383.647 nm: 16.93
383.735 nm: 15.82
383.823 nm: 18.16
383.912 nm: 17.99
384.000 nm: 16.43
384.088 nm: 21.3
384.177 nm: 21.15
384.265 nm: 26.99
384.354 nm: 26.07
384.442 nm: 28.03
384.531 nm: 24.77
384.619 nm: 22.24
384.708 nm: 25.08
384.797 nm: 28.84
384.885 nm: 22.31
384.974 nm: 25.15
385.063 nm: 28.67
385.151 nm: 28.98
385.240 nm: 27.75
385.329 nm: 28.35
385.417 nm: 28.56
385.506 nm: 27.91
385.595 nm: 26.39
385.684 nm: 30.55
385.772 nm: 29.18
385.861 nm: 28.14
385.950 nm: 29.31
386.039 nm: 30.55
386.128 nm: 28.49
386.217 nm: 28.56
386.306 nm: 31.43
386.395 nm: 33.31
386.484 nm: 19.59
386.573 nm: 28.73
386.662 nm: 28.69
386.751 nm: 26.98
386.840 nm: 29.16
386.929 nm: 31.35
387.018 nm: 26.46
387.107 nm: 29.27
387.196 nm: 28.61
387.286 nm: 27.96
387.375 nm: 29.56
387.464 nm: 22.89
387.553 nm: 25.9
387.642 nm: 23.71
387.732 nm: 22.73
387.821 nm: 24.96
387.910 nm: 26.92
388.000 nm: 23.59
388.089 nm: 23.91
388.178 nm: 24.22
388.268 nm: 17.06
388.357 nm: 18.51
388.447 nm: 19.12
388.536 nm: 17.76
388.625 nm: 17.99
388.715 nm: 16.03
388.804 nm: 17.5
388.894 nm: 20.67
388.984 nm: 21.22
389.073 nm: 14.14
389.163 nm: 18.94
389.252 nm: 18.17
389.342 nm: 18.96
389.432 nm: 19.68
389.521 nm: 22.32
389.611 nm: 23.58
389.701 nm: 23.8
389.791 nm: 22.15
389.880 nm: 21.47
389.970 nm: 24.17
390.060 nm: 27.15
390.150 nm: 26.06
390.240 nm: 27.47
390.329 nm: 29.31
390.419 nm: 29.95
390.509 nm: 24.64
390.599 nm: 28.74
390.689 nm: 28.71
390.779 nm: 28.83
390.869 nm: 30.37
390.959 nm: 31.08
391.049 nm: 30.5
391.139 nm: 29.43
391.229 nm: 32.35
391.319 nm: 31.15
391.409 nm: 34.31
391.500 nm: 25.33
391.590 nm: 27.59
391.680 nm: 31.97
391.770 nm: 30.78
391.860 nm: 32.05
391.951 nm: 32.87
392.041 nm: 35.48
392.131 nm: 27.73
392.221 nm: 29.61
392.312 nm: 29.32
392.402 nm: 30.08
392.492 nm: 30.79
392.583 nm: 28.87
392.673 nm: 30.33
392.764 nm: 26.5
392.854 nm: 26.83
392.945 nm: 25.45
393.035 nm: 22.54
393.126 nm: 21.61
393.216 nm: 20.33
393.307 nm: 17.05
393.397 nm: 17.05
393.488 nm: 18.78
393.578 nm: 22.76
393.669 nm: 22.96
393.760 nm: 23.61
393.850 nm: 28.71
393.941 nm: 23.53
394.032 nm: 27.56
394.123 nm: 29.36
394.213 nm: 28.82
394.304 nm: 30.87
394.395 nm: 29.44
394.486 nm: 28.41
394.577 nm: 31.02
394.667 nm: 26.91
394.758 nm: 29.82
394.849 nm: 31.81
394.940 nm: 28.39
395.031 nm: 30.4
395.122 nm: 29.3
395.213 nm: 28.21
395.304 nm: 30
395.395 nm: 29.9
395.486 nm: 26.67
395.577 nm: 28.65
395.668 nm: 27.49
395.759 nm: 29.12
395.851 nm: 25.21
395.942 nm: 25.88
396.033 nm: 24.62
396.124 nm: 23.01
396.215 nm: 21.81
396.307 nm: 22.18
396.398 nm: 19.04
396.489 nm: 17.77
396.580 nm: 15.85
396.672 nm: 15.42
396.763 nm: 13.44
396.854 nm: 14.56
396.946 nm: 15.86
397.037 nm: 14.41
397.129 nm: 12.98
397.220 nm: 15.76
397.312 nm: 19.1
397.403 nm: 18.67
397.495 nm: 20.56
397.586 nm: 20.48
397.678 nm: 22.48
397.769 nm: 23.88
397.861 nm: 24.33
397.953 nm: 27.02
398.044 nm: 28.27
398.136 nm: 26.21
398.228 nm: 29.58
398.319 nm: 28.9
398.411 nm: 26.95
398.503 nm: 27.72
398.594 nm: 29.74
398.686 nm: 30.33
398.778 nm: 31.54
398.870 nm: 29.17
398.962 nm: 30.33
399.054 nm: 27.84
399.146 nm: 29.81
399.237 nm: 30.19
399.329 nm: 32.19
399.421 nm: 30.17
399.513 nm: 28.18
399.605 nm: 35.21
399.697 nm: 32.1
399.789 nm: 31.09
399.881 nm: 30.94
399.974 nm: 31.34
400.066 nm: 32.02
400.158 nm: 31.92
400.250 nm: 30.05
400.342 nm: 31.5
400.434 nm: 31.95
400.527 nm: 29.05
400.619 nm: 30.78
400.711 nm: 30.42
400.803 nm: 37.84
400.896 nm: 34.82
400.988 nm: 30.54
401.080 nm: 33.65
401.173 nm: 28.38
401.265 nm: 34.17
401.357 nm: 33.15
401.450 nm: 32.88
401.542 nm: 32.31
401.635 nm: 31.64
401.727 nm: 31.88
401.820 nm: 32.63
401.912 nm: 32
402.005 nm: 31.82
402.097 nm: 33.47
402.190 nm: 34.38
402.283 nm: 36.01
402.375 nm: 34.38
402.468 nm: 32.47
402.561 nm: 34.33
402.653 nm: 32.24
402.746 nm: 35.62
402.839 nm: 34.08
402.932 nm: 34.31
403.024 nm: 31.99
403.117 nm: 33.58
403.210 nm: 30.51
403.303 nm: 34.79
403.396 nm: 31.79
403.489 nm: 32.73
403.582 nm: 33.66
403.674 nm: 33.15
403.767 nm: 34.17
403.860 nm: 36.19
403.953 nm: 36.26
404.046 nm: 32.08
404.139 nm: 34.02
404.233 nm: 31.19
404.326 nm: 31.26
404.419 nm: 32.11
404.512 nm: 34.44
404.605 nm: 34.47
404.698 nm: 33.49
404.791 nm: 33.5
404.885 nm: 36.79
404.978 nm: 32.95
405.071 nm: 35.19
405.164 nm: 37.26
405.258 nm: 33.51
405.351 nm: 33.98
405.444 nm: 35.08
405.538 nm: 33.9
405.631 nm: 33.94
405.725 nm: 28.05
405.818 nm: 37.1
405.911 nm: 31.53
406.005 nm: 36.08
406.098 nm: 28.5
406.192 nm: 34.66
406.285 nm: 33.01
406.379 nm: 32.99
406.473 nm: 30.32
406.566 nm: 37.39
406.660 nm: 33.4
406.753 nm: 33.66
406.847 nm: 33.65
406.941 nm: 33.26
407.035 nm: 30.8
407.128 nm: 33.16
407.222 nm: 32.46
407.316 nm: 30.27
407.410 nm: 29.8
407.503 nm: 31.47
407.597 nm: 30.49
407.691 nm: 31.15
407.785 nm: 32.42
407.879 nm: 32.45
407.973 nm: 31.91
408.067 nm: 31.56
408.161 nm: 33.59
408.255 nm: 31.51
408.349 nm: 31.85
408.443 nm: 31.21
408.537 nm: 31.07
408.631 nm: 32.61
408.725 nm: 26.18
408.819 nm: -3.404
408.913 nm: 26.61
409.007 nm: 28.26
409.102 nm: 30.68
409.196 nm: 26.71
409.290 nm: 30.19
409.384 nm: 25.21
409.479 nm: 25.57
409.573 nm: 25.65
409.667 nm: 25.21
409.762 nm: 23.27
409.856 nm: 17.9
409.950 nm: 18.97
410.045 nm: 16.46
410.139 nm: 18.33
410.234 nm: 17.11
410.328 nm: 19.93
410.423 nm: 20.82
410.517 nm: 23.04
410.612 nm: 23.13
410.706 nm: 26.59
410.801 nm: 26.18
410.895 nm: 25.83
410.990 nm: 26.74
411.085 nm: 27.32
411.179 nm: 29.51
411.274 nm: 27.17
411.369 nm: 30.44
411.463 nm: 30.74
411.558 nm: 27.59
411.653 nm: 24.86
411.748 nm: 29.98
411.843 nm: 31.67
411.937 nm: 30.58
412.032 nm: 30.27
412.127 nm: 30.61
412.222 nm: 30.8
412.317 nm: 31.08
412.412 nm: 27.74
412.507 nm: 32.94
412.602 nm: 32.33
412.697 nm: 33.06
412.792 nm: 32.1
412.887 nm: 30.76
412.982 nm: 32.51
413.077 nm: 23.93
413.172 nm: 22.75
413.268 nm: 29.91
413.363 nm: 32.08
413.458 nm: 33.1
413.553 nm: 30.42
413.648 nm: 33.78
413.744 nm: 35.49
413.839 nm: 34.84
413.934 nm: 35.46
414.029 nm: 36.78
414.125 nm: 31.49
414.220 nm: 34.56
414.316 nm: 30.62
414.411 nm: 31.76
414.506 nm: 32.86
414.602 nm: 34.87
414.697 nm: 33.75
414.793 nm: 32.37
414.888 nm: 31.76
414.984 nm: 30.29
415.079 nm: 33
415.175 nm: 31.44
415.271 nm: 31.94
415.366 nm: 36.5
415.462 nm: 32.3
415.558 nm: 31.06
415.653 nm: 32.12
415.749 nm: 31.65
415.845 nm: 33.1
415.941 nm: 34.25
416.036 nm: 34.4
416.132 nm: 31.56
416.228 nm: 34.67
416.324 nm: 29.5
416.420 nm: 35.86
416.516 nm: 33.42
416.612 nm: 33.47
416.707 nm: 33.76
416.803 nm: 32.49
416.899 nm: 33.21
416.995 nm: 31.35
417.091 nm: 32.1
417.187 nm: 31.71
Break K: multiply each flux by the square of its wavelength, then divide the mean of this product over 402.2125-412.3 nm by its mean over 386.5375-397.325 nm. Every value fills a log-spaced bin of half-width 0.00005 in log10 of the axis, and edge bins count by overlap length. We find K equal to 1.30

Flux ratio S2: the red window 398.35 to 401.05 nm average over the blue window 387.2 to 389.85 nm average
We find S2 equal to 1.43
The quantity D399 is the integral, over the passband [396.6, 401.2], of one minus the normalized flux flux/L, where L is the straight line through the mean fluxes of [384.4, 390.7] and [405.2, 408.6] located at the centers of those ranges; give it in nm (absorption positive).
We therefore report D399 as 0.41 nm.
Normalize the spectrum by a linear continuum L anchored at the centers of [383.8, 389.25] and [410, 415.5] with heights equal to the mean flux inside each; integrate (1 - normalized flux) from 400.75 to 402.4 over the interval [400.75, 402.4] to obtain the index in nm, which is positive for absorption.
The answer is -0.33 nm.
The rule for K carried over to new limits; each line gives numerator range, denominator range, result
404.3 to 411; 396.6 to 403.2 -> 1.06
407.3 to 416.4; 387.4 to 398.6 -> 1.30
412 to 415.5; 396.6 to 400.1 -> 1.36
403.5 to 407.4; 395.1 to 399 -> 1.47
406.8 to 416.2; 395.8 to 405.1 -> 1.06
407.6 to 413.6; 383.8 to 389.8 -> 1.27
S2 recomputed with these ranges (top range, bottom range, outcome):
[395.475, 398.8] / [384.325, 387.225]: 0.82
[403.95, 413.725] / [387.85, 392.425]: 1.17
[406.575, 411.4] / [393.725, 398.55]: 1.11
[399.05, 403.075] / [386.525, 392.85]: 1.24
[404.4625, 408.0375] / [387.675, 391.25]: 1.41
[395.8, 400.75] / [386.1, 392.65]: 0.98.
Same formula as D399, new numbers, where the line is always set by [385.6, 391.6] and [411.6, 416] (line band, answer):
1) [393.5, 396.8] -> 0.170 nm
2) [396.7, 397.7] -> 0.387 nm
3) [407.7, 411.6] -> 0.600 nm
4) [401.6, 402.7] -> -0.161 nm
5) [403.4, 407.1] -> -0.487 nm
